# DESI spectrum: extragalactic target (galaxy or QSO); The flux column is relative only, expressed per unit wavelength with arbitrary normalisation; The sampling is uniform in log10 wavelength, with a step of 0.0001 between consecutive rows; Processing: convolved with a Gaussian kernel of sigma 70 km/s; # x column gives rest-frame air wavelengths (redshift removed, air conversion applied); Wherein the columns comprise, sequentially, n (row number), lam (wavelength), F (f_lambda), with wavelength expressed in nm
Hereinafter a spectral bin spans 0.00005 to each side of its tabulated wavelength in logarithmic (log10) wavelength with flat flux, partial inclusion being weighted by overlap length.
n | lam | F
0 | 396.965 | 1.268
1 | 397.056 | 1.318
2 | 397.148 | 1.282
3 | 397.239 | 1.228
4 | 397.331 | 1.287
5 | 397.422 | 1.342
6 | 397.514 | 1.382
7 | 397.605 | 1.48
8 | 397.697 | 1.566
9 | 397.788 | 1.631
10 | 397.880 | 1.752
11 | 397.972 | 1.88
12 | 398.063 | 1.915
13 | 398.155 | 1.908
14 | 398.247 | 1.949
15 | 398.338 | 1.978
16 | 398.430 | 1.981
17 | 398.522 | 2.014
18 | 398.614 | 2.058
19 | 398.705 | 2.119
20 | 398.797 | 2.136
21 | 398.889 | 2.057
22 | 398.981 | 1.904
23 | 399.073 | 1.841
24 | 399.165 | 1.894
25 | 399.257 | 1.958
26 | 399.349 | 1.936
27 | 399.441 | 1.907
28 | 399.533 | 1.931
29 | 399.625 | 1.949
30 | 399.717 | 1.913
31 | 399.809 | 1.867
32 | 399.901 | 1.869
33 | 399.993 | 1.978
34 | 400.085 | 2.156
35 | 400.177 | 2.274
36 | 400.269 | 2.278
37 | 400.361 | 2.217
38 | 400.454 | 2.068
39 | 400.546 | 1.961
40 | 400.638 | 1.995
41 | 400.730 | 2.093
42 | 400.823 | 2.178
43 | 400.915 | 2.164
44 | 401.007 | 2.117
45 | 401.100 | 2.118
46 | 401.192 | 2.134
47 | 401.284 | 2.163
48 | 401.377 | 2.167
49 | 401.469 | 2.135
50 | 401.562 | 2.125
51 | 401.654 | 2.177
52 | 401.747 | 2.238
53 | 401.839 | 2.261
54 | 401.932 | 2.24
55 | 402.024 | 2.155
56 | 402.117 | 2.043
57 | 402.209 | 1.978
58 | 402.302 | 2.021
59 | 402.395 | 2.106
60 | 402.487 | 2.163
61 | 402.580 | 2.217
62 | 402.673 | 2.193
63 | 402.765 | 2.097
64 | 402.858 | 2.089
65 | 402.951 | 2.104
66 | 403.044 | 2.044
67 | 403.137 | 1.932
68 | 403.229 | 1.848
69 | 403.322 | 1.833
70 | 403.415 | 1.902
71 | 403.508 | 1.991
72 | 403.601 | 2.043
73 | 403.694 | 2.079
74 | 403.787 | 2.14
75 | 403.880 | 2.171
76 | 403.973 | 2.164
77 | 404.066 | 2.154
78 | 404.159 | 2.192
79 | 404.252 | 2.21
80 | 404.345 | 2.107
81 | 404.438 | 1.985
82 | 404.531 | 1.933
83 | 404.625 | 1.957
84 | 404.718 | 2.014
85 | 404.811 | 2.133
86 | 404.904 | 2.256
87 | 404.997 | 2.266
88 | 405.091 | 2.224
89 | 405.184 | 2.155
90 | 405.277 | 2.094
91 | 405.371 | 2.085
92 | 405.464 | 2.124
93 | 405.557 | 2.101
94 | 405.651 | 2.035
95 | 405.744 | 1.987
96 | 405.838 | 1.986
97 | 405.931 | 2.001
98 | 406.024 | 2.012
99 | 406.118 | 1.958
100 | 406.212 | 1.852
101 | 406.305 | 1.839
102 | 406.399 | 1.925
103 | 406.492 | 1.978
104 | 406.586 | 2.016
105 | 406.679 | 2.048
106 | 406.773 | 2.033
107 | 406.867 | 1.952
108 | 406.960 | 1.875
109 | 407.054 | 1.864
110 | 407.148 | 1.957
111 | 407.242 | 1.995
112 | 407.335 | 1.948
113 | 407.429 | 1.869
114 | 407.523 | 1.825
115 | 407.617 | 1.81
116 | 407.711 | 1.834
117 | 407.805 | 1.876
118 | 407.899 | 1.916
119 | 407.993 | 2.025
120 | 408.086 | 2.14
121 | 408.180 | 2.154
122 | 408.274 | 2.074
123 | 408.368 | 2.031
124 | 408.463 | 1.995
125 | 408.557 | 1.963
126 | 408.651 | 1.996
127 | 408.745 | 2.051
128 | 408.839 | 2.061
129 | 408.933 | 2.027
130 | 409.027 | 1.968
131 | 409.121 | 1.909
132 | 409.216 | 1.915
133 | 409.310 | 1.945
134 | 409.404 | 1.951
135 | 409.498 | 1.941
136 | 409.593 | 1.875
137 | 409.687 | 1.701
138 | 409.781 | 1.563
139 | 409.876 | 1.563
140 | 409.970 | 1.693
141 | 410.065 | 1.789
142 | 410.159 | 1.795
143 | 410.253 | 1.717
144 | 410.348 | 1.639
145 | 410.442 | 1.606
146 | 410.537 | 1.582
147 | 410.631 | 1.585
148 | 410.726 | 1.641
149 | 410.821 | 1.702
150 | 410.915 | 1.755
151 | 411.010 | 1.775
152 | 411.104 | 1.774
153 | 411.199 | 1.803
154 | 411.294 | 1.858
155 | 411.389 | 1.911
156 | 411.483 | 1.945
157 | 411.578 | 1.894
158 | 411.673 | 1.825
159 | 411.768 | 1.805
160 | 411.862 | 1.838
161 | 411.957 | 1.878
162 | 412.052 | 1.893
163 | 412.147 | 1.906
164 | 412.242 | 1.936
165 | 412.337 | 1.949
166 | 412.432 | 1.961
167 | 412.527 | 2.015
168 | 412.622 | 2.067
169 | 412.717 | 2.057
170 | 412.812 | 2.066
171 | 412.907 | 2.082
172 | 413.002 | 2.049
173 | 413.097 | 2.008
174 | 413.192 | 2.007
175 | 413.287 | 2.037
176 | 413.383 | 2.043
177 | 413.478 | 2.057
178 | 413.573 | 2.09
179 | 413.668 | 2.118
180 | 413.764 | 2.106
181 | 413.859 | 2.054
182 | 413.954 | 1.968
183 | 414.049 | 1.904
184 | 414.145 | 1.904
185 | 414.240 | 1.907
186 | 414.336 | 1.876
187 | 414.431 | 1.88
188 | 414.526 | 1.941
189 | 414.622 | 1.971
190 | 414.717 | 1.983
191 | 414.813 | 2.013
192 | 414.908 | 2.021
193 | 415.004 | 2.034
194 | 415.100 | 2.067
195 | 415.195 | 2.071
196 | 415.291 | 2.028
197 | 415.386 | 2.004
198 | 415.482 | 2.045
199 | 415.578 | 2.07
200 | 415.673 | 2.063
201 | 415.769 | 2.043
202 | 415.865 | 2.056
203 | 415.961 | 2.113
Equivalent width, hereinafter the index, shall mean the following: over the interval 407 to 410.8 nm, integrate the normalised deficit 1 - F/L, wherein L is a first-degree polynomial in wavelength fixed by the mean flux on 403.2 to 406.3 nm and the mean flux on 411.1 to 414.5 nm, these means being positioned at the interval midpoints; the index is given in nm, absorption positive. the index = 0.26 nm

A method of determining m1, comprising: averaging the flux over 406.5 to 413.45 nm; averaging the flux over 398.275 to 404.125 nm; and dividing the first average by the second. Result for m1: 0.9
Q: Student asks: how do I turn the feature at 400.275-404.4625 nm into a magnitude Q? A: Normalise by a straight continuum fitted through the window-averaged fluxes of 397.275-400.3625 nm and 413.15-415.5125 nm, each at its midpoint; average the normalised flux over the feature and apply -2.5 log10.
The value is -0.10 mag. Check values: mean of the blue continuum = 1.89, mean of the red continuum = 2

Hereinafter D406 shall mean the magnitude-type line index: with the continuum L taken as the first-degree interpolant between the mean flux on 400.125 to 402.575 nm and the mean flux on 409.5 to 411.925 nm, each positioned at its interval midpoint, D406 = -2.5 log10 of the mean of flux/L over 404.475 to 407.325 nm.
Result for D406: -0.04 mag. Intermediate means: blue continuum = 2.14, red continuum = 1.75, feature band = 2.02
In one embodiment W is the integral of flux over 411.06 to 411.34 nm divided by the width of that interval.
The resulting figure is 1.81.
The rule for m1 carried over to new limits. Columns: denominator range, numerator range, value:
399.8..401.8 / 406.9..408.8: 0.93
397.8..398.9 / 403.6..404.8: 1.06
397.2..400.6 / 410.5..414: 1.02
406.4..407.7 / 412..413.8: 1.05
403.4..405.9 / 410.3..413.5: 0.90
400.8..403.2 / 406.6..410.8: 0.88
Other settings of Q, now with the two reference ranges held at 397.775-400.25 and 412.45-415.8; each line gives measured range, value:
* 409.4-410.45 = 0.16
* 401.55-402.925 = -0.09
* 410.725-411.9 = 0.11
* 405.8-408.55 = 0.02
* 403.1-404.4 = -0.04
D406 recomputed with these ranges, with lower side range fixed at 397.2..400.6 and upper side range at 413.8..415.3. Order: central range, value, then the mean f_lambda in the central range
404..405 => -0.102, 2.11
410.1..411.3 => 0.147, 1.71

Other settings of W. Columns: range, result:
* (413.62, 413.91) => 2.09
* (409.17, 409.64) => 1.93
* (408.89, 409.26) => 1.95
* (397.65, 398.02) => 1.71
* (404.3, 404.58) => 2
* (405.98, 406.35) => 1.91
